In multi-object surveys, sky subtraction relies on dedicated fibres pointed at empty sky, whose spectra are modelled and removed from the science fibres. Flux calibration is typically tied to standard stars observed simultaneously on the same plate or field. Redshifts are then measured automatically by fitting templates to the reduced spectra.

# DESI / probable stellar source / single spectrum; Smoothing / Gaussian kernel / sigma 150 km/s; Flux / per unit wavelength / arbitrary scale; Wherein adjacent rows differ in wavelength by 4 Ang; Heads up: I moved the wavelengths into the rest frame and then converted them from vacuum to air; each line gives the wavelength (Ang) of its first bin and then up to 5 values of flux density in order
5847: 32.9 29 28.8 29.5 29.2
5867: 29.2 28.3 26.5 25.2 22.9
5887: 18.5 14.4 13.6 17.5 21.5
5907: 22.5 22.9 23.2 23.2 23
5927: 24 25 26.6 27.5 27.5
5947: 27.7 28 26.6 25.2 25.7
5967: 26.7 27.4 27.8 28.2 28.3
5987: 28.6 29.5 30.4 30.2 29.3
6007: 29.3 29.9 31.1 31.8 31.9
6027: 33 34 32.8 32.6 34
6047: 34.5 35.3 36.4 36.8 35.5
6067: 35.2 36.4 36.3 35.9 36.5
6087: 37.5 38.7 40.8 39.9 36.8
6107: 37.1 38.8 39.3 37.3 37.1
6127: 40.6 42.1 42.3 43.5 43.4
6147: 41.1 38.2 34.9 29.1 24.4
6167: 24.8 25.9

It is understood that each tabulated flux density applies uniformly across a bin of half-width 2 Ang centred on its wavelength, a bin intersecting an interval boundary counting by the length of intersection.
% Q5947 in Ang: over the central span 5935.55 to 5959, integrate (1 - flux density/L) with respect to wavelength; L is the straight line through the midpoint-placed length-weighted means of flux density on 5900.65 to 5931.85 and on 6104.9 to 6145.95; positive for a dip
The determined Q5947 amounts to -1.52 Ang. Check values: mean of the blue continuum 23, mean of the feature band 27.2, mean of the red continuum 40.2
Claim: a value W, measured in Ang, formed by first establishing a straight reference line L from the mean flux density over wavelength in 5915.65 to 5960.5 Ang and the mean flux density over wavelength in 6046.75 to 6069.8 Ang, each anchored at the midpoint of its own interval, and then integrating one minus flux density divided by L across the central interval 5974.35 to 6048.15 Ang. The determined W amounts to 2.14 Ang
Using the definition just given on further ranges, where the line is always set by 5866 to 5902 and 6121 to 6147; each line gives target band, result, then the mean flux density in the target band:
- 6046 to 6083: 0.04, 35.9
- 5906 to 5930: 1.03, 23.2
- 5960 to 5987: 1.26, 27.4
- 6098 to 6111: 0.40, 37.9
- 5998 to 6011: 0.65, 29.6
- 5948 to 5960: 0.14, 26.8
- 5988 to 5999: 0.15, 29.9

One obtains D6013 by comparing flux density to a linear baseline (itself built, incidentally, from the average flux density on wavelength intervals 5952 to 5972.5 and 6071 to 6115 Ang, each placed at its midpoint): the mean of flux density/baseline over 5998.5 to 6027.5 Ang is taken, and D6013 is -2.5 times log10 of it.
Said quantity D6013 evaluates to 0.00 mag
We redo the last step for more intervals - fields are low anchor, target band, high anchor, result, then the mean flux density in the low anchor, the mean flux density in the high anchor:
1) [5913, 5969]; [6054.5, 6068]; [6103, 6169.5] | -0.105 mag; 25.7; 37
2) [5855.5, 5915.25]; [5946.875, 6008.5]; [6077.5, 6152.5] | 0.060 mag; 23.1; 39.3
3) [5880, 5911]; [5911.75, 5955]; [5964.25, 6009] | -0.107 mag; 19.2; 28.6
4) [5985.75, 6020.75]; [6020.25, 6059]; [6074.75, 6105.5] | -0.020 mag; 30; 37.9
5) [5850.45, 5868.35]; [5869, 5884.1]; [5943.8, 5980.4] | 0.115 mag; 29.1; 27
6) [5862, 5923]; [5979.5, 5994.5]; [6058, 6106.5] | 0.034 mag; 22.5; 37.2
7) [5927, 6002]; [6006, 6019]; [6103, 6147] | 0.030 mag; 27.5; 40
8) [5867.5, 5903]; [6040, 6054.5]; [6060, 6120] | -0.018 mag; 21.3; 37.5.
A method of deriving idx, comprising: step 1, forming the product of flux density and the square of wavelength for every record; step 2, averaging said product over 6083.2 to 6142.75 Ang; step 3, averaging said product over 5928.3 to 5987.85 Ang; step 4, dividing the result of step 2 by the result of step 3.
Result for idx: 1.5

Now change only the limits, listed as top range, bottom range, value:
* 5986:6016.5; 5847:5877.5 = 1.08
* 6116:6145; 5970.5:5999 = 1.49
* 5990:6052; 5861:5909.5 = 1.49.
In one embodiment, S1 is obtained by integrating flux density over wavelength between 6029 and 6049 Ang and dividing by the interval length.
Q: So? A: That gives 33.6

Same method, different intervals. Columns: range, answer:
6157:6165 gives 26.8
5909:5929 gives 23.3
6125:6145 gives 42.4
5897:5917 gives 21.5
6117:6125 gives 37.2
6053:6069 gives 36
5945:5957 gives 27.4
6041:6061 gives 35.4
